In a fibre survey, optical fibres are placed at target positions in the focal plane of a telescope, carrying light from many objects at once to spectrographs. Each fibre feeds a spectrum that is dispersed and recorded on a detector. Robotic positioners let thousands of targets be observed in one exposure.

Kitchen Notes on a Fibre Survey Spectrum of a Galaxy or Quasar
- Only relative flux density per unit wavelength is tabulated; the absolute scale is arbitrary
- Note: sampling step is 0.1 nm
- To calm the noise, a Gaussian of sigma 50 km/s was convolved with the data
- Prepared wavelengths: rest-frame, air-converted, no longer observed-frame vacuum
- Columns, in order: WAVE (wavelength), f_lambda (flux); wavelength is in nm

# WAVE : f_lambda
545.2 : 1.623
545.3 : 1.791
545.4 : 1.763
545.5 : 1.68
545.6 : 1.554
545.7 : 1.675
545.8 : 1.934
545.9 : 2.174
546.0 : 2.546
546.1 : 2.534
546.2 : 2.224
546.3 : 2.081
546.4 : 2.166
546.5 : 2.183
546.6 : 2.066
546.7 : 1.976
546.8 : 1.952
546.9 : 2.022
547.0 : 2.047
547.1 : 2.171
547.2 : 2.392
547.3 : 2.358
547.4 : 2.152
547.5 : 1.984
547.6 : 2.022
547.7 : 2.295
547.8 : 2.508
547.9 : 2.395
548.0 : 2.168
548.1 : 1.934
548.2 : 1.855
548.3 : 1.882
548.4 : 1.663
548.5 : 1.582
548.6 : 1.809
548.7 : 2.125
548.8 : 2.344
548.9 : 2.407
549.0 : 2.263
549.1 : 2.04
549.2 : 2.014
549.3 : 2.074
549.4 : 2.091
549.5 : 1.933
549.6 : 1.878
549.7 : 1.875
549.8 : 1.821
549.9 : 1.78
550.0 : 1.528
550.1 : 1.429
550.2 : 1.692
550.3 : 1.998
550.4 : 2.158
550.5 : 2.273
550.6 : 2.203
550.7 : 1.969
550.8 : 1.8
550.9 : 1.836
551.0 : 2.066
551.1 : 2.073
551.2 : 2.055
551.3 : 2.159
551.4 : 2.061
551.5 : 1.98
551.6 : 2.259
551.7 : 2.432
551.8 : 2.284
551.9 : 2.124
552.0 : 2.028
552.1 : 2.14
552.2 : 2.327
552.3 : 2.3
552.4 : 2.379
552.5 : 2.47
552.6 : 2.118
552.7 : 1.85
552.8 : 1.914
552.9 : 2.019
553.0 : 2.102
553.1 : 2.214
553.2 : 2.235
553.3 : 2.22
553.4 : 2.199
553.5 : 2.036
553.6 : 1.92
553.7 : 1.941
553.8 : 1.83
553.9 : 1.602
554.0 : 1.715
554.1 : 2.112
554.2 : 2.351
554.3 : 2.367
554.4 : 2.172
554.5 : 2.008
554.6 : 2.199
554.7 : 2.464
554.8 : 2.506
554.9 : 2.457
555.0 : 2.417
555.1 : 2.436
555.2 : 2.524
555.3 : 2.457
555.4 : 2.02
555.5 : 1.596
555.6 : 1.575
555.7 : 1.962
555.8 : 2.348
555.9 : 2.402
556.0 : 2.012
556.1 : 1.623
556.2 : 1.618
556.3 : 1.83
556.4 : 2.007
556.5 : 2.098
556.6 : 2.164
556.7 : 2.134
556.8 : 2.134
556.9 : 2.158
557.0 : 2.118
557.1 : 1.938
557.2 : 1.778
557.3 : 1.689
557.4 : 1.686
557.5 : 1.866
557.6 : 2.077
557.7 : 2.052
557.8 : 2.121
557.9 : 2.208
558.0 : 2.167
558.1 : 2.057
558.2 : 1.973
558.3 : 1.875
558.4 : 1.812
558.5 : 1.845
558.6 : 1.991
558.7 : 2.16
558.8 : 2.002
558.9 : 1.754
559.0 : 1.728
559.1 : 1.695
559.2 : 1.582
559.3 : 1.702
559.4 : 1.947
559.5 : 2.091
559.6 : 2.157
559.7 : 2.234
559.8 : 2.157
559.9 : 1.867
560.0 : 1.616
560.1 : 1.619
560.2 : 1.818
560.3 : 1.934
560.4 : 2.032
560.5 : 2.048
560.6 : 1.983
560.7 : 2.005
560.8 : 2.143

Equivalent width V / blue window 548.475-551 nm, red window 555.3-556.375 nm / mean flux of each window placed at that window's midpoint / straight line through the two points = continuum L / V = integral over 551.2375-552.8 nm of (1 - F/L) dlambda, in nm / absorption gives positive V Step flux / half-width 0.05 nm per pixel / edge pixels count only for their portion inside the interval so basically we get -0.188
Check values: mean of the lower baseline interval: 1.96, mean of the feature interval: 2.18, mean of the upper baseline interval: 1.93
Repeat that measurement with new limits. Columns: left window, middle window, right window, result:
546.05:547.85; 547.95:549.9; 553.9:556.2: 0.166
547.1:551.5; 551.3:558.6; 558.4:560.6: -0.475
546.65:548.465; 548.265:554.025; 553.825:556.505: 0.195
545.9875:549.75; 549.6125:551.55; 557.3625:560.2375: 0.117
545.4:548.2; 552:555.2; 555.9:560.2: -0.254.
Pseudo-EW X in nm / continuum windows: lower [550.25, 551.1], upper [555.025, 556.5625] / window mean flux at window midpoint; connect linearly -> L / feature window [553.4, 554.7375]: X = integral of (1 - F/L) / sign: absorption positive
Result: -0.01 nm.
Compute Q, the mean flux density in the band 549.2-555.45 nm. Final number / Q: 2.09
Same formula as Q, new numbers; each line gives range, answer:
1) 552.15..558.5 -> 2.08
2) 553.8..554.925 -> 2.16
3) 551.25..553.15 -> 2.17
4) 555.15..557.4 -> 2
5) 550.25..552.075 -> 2.1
